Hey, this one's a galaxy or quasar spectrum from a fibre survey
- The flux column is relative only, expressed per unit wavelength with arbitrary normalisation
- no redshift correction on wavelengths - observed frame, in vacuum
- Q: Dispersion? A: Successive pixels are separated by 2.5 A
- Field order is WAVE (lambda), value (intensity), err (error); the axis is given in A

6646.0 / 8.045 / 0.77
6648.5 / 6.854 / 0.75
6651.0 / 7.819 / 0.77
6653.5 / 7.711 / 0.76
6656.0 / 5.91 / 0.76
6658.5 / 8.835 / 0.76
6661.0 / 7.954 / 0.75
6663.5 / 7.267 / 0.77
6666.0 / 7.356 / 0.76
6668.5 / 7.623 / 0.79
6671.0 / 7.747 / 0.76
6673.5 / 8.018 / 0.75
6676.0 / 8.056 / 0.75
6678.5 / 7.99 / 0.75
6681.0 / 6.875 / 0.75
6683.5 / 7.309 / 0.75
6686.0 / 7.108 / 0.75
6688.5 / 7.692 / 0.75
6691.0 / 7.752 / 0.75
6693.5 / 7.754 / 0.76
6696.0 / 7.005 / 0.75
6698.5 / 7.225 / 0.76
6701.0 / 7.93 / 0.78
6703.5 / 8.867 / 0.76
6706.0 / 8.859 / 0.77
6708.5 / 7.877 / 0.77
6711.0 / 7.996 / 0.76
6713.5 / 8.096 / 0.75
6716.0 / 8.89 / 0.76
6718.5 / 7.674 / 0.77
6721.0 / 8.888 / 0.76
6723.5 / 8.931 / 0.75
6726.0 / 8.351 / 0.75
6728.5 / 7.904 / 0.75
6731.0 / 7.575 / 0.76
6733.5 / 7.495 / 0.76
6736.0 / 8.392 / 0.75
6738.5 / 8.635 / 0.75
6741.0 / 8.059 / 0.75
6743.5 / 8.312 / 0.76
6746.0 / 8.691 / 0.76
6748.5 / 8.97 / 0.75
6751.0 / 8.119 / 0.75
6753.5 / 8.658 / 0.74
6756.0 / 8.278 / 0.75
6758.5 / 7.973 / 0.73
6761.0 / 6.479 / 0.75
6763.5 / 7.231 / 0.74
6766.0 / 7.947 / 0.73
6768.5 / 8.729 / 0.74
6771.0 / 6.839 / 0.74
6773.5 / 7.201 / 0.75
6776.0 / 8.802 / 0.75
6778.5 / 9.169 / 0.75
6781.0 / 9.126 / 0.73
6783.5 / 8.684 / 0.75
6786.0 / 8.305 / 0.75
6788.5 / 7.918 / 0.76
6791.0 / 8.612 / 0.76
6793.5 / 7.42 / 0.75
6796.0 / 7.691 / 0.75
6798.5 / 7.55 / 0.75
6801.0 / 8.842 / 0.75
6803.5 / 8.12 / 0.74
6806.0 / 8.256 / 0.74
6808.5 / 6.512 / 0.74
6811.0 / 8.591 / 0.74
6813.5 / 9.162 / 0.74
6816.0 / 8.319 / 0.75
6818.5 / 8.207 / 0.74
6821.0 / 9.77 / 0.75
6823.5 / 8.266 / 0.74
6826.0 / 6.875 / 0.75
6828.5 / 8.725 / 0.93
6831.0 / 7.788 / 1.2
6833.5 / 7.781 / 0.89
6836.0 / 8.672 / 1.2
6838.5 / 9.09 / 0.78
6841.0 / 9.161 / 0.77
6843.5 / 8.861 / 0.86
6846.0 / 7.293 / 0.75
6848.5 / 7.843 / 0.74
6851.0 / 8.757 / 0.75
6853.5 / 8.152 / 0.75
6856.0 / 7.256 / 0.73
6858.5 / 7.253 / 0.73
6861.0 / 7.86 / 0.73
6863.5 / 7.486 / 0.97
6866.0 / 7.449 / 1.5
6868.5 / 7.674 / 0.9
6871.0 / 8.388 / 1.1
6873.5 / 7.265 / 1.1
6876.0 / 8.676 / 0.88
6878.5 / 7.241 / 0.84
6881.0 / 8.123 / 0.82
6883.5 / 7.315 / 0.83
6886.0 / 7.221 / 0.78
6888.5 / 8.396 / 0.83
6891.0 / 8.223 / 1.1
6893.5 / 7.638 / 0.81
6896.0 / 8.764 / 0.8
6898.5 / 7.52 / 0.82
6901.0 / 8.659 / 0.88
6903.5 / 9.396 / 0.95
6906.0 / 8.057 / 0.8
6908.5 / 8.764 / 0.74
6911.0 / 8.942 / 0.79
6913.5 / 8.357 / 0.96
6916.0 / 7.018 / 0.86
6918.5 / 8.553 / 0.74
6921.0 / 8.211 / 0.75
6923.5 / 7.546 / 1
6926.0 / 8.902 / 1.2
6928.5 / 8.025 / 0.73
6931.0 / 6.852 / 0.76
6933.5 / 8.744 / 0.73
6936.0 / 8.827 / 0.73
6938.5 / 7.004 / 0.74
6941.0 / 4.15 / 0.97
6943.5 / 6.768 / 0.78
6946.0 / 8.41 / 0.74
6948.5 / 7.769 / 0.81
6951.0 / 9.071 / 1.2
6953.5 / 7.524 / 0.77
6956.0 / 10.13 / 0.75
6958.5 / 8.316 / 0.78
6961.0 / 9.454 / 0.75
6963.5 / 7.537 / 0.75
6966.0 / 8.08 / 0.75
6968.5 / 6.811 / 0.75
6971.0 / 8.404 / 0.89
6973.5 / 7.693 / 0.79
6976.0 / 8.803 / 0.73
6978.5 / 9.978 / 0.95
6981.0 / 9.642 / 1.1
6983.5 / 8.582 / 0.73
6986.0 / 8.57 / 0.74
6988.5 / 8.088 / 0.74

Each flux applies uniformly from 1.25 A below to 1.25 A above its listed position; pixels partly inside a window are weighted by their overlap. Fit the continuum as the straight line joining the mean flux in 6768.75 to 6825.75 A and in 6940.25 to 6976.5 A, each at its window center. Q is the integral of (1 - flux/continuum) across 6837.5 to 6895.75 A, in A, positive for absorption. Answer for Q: 1.2 A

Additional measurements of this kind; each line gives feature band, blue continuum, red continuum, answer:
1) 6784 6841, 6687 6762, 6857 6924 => -1.2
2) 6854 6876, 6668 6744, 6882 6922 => 1.3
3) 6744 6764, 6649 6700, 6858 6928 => -1.0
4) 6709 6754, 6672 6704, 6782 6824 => -2.5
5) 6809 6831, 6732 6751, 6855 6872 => -1.4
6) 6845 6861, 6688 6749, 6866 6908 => 0.6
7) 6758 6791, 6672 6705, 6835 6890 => -1.0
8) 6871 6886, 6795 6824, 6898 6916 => 1.2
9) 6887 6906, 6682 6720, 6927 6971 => -1.1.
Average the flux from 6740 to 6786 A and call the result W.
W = 8.19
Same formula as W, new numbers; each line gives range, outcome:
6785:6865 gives 8.13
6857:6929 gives 8.03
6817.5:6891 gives 8.03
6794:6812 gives 7.91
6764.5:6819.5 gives 8.18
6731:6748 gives 8.24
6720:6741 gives 8.25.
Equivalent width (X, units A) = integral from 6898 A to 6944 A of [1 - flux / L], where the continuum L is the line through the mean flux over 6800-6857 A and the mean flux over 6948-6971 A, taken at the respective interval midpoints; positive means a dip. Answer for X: 2.06 A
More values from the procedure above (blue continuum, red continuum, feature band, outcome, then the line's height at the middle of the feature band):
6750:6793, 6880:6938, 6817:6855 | -1.0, 8.13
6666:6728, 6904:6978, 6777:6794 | -1.1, 7.97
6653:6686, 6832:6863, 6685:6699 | 0.4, 7.64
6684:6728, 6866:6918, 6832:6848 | -0.7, 8.06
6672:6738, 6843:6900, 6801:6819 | -0.7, 7.88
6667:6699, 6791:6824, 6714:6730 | -1.3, 7.76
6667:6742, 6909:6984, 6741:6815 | -1.3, 8.01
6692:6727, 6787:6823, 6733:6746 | -0.1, 8.18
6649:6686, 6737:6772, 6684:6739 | -1.4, 7.83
